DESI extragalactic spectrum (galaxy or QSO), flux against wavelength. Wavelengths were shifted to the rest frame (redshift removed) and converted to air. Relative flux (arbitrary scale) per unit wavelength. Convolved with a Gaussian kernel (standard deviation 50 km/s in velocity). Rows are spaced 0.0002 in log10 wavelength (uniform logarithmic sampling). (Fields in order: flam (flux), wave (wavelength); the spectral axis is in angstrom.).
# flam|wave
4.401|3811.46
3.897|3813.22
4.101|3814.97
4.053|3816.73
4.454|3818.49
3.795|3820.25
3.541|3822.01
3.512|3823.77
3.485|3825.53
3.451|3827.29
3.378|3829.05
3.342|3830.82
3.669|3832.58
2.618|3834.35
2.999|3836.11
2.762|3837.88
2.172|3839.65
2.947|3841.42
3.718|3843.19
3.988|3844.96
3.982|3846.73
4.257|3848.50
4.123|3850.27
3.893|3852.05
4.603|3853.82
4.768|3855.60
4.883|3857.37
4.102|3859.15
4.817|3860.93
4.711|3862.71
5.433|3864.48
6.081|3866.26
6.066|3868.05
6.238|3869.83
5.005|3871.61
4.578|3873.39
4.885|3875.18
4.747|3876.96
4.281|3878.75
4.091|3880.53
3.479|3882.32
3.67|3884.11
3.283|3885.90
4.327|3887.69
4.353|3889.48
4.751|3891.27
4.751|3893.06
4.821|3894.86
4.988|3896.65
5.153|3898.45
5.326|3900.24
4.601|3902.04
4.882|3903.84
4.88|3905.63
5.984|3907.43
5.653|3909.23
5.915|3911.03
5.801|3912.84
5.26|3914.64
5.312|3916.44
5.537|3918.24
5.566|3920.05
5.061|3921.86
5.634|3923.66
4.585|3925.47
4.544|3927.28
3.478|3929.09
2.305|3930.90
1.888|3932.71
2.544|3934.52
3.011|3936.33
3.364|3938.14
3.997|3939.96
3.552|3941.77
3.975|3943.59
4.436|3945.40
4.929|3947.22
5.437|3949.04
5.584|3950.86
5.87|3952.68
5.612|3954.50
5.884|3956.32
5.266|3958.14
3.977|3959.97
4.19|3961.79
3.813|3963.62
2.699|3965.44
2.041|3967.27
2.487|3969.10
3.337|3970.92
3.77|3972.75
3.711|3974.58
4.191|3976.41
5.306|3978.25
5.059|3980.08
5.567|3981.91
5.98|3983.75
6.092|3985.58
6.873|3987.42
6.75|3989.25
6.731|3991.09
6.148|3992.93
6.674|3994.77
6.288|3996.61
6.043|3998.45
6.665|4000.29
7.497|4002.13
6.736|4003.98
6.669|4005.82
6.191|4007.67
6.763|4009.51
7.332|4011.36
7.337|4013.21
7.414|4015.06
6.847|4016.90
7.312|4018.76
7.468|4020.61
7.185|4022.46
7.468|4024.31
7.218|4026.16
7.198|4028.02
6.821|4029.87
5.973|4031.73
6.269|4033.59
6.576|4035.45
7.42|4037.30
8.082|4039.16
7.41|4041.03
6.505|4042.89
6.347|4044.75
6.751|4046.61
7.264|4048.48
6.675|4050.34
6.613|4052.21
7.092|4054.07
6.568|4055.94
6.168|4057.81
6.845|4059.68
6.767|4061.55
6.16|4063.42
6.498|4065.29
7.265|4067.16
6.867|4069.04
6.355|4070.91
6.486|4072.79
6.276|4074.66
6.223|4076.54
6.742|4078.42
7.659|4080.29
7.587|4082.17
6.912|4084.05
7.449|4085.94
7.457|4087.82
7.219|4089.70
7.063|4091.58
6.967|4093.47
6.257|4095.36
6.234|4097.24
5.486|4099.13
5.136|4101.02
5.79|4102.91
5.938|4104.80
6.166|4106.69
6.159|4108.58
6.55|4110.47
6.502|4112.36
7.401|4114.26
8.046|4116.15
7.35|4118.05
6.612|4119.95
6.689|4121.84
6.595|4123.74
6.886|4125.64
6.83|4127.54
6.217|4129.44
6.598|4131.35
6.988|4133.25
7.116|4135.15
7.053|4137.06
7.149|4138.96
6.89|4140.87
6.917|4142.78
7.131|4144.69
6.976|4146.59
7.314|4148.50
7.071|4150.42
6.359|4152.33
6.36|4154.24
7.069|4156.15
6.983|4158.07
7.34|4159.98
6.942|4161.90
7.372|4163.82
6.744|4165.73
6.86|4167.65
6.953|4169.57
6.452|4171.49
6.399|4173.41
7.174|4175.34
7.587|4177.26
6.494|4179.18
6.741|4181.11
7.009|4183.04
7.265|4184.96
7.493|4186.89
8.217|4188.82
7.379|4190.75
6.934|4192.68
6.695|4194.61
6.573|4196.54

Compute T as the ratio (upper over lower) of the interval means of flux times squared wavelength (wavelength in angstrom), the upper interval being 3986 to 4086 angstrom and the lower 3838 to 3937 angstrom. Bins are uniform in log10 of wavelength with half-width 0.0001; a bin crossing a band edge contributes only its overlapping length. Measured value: 1.63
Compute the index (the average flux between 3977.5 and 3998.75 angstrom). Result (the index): 6.14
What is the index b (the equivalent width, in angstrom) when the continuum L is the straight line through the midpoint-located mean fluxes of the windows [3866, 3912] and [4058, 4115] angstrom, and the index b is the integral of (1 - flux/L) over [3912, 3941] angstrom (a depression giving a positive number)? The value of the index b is 5.3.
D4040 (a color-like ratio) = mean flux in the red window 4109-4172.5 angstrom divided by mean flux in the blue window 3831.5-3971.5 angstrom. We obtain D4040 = 1.6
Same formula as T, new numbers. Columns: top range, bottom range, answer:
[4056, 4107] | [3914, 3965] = 1.60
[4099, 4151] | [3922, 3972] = 1.82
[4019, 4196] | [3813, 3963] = 1.74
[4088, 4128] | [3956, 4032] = 1.19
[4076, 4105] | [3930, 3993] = 1.59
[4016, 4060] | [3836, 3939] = 1.67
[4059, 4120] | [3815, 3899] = 1.79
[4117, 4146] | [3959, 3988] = 1.73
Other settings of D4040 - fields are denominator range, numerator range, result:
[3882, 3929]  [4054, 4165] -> 1.37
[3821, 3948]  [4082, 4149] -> 1.56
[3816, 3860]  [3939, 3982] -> 1.17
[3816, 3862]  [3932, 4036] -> 1.46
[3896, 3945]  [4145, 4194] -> 1.55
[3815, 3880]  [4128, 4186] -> 1.67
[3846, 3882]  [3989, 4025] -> 1.44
